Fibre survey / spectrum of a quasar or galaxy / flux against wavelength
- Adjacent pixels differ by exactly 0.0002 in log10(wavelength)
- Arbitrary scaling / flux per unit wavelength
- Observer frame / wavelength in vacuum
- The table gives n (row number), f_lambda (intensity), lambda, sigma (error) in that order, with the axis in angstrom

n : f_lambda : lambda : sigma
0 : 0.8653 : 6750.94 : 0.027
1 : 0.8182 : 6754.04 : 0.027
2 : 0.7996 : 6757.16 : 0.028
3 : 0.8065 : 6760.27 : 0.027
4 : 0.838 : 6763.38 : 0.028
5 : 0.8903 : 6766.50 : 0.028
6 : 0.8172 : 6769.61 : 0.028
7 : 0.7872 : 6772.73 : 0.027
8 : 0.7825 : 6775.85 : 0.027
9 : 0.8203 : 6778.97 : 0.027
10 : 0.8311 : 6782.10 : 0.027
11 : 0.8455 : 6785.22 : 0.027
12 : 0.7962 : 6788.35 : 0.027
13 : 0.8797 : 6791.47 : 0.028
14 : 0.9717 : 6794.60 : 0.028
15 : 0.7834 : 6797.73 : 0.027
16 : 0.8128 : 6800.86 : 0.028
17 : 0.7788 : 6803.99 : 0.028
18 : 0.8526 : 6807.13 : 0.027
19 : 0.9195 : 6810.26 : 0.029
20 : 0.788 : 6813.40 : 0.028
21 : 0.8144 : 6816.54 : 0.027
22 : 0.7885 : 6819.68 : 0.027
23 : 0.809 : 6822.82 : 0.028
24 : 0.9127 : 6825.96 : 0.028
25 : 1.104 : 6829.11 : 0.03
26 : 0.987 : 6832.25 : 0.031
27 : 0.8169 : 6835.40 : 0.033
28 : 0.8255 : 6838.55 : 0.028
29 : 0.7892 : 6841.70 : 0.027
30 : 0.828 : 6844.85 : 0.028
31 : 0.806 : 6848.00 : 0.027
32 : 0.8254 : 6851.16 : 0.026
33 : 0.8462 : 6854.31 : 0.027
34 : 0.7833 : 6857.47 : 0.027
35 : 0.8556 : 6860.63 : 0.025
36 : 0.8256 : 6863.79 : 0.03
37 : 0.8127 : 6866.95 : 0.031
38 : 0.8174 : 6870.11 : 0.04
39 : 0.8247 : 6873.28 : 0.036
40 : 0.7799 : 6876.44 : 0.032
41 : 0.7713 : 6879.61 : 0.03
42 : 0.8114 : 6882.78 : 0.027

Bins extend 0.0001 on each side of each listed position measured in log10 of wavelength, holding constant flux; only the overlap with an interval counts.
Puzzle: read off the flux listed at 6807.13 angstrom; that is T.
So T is 0.8526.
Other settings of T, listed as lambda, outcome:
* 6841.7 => 0.7892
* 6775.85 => 0.7825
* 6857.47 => 0.7833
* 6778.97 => 0.8203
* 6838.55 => 0.8255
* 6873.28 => 0.8247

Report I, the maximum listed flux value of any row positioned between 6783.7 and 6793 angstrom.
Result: 0.8797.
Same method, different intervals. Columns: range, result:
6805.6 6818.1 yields 0.9195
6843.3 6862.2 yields 0.8556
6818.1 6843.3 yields 1.104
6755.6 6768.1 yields 0.8903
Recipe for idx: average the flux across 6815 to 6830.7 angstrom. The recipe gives 0.886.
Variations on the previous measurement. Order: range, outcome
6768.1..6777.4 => 0.795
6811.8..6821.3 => 0.797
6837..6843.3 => 0.808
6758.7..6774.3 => 0.828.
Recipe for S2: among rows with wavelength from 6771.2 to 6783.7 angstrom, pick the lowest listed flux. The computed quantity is 0.7825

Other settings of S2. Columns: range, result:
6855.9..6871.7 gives 0.7833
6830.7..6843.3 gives 0.7892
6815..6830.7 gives 0.7885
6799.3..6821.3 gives 0.7788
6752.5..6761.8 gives 0.7996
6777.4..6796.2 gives 0.7962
